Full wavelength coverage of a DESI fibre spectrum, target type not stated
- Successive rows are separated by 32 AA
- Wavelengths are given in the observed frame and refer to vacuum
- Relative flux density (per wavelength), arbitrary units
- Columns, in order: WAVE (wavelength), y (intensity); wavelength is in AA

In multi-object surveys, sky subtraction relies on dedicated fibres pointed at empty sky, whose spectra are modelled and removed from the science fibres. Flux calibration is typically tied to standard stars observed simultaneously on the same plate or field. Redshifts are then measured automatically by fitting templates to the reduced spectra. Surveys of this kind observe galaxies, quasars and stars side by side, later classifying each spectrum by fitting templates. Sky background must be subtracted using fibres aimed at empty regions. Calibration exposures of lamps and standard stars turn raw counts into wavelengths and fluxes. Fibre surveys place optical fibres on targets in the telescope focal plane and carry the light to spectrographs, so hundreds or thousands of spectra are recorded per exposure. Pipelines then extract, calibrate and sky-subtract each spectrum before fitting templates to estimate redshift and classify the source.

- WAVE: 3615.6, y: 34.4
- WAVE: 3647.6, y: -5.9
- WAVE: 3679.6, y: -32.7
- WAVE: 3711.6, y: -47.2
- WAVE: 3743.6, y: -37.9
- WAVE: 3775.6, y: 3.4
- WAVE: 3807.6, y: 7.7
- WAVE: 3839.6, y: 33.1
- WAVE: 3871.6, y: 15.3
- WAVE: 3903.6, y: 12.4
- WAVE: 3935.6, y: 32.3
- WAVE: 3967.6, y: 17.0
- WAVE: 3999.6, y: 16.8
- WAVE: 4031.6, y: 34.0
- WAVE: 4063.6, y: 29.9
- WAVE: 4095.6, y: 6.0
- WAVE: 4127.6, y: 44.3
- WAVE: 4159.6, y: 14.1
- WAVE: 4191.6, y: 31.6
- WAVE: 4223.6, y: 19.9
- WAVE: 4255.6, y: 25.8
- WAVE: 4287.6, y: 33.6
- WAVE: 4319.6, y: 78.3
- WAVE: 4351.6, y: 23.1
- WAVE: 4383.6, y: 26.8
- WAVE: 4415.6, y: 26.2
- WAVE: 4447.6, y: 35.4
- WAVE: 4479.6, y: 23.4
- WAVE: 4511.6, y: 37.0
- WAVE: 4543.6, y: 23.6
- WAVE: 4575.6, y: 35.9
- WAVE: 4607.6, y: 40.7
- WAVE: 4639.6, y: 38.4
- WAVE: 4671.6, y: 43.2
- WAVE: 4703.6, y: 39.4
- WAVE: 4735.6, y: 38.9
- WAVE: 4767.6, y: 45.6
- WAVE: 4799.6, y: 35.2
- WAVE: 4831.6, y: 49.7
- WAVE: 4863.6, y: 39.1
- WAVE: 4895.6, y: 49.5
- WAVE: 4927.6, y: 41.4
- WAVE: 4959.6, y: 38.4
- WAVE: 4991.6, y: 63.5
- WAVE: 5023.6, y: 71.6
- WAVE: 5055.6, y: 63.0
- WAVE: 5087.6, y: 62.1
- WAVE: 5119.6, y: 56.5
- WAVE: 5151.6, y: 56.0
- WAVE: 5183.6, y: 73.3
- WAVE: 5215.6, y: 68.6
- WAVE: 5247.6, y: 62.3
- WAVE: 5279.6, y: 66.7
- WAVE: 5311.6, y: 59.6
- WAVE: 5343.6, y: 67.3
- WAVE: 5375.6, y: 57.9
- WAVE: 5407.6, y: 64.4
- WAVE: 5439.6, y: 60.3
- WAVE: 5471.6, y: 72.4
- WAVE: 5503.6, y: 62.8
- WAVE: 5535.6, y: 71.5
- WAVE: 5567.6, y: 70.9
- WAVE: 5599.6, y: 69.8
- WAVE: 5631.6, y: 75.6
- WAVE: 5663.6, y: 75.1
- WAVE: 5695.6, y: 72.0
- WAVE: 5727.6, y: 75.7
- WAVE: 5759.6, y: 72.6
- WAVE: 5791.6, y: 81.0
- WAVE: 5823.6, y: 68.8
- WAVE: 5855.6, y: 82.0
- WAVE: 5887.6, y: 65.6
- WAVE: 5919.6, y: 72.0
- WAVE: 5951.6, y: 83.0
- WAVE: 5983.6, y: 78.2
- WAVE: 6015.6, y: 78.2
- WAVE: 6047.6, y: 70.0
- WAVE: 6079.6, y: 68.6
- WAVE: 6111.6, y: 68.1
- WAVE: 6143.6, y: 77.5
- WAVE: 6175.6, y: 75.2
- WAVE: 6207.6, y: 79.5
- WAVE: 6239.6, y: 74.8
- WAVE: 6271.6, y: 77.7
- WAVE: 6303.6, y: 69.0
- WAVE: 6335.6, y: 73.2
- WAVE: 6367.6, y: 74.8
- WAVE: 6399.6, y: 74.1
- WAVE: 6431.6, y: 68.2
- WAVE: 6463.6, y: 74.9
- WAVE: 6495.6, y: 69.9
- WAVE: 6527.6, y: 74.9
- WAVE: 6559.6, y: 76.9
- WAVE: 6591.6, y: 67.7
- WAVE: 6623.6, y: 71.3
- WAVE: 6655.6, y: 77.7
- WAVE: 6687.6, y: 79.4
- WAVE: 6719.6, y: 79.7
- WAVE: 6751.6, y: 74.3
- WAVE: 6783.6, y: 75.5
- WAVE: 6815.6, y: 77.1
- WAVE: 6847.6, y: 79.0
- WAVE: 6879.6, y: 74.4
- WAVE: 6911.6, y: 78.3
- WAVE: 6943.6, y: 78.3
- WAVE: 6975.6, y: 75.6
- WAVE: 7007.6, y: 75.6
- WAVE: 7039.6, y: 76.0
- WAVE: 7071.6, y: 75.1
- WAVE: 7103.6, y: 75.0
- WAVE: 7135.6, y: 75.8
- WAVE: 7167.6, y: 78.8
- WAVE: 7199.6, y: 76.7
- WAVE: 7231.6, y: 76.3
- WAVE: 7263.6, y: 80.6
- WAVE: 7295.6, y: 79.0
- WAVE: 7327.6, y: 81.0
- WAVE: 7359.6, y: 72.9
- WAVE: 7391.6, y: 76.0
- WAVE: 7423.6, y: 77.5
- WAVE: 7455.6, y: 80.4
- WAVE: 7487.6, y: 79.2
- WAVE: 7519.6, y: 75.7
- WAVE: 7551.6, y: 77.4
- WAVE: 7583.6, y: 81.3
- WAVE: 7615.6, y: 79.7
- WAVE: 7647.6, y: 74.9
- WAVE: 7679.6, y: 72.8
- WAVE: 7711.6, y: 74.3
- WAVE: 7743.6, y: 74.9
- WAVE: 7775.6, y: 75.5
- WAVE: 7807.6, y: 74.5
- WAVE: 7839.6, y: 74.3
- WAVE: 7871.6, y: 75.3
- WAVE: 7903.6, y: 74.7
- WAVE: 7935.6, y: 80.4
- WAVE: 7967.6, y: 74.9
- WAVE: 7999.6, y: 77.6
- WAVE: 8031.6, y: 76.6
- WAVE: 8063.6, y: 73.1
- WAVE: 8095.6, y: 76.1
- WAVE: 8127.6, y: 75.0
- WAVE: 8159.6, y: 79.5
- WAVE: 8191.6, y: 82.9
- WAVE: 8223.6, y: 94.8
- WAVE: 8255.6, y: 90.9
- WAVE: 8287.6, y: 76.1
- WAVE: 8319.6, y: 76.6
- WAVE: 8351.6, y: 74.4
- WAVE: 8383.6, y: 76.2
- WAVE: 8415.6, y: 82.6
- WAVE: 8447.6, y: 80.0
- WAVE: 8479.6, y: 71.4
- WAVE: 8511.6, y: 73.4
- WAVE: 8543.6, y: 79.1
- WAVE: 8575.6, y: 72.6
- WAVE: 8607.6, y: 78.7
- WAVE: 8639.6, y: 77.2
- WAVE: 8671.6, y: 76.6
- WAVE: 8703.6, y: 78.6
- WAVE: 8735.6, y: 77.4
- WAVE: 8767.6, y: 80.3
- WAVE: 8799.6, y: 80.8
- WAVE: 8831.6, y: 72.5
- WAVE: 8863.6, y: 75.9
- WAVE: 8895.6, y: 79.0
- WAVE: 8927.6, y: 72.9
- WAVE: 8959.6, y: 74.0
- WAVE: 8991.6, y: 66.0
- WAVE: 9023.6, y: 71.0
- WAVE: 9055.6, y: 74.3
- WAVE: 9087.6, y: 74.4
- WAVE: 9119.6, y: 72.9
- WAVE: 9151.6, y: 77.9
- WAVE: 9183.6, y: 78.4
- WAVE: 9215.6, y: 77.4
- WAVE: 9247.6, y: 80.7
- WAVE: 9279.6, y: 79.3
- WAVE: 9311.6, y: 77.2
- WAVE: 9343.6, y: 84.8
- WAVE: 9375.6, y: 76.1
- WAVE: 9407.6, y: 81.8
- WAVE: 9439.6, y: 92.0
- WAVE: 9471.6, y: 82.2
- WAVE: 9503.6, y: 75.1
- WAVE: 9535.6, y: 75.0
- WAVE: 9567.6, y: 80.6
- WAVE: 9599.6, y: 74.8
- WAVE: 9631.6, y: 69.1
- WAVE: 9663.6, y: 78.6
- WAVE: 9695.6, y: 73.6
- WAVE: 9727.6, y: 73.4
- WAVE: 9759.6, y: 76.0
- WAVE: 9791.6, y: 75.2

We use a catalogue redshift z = 0.25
